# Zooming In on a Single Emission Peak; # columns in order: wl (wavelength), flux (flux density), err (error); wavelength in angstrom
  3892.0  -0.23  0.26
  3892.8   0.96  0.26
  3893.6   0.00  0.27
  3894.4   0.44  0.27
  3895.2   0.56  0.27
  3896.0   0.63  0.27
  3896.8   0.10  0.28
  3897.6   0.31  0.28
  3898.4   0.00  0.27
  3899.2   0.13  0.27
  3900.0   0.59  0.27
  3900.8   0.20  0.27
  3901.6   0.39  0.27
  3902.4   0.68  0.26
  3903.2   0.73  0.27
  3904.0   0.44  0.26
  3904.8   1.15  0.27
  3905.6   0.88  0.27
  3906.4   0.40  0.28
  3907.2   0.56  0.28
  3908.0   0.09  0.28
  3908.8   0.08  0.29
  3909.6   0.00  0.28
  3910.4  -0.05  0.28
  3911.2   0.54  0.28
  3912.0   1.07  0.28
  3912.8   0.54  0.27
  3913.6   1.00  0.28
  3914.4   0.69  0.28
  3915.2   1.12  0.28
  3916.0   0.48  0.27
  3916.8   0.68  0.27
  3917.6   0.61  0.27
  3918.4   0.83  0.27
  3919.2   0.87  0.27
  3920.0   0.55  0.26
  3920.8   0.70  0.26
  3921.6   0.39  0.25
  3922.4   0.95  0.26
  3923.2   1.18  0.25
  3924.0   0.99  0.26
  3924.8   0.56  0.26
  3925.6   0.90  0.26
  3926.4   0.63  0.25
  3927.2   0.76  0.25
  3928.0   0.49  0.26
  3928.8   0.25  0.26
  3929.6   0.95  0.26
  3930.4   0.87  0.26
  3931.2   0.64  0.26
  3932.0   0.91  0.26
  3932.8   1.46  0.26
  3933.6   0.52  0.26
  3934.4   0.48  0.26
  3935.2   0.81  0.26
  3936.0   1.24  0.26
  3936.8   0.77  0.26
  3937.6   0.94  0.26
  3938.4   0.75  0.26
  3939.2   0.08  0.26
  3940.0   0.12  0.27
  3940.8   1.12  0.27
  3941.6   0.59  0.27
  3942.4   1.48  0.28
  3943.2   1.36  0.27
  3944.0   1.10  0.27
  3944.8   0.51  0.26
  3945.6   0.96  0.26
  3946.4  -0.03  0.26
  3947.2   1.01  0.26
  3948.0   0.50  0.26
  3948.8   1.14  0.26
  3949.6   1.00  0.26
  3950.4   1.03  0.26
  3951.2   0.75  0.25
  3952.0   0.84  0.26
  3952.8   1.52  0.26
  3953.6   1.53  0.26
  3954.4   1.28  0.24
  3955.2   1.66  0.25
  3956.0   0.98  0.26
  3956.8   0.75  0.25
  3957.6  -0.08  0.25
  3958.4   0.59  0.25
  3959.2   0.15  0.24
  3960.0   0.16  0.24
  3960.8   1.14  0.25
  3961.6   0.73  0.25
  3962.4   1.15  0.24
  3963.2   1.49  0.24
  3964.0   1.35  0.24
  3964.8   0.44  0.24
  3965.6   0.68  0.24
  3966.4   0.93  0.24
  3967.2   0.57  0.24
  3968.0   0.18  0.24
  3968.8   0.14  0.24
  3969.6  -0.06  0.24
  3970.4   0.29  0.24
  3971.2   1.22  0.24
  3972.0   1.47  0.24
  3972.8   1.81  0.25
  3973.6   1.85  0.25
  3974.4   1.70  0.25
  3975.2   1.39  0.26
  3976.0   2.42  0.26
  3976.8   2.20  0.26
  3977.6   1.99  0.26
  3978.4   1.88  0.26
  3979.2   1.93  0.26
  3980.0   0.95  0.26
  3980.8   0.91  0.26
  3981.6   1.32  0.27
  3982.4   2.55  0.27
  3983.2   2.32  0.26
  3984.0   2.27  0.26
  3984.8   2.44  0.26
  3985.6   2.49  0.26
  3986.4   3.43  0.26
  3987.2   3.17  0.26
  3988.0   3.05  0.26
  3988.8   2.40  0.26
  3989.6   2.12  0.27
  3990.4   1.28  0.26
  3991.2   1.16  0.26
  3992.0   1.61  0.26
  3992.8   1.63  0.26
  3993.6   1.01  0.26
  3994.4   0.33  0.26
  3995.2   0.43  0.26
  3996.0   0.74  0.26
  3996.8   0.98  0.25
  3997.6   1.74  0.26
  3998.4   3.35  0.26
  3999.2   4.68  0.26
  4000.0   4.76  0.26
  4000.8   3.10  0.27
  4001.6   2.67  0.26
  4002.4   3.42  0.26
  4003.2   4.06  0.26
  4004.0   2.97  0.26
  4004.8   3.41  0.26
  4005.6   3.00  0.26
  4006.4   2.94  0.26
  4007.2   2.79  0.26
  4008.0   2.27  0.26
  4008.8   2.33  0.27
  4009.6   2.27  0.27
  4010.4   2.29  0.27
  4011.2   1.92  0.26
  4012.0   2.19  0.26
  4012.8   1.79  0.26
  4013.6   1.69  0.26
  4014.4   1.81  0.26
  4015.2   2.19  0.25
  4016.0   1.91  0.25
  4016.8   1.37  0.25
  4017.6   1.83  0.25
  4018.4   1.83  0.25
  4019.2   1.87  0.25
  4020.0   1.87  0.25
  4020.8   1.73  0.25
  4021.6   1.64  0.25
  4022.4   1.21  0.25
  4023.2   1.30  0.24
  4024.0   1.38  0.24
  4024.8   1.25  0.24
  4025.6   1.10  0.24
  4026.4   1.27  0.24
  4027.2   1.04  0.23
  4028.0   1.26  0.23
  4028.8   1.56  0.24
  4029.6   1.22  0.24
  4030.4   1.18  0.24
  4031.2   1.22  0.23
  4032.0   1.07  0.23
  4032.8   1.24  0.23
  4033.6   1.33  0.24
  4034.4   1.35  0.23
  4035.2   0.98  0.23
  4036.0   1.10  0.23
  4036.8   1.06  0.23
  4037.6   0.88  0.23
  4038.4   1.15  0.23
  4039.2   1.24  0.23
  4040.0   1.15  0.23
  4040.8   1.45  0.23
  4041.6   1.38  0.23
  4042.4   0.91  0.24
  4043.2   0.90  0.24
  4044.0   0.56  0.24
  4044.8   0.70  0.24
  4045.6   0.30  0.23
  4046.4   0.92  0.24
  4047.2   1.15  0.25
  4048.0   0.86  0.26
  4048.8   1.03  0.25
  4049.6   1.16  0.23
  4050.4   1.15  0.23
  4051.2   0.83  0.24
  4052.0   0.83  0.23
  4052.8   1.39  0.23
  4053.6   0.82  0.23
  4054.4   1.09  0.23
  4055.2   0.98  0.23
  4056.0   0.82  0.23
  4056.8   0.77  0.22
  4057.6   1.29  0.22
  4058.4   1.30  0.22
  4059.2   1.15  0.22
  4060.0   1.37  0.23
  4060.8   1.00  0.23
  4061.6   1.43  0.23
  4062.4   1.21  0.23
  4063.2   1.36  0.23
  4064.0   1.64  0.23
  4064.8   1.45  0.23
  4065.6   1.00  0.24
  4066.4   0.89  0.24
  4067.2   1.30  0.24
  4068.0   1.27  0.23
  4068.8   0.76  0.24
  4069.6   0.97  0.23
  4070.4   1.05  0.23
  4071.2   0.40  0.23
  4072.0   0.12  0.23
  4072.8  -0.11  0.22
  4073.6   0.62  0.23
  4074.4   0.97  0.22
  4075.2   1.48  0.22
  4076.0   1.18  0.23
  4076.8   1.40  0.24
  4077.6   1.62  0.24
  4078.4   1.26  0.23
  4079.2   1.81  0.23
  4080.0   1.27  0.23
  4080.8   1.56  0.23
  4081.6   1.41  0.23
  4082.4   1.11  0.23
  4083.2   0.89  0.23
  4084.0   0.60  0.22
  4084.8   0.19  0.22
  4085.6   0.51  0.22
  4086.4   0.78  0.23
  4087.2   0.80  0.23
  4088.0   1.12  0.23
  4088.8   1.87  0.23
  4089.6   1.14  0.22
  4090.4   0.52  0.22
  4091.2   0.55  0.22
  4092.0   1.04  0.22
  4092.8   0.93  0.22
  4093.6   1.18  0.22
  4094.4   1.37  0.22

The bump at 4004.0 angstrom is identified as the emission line Lyman alpha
